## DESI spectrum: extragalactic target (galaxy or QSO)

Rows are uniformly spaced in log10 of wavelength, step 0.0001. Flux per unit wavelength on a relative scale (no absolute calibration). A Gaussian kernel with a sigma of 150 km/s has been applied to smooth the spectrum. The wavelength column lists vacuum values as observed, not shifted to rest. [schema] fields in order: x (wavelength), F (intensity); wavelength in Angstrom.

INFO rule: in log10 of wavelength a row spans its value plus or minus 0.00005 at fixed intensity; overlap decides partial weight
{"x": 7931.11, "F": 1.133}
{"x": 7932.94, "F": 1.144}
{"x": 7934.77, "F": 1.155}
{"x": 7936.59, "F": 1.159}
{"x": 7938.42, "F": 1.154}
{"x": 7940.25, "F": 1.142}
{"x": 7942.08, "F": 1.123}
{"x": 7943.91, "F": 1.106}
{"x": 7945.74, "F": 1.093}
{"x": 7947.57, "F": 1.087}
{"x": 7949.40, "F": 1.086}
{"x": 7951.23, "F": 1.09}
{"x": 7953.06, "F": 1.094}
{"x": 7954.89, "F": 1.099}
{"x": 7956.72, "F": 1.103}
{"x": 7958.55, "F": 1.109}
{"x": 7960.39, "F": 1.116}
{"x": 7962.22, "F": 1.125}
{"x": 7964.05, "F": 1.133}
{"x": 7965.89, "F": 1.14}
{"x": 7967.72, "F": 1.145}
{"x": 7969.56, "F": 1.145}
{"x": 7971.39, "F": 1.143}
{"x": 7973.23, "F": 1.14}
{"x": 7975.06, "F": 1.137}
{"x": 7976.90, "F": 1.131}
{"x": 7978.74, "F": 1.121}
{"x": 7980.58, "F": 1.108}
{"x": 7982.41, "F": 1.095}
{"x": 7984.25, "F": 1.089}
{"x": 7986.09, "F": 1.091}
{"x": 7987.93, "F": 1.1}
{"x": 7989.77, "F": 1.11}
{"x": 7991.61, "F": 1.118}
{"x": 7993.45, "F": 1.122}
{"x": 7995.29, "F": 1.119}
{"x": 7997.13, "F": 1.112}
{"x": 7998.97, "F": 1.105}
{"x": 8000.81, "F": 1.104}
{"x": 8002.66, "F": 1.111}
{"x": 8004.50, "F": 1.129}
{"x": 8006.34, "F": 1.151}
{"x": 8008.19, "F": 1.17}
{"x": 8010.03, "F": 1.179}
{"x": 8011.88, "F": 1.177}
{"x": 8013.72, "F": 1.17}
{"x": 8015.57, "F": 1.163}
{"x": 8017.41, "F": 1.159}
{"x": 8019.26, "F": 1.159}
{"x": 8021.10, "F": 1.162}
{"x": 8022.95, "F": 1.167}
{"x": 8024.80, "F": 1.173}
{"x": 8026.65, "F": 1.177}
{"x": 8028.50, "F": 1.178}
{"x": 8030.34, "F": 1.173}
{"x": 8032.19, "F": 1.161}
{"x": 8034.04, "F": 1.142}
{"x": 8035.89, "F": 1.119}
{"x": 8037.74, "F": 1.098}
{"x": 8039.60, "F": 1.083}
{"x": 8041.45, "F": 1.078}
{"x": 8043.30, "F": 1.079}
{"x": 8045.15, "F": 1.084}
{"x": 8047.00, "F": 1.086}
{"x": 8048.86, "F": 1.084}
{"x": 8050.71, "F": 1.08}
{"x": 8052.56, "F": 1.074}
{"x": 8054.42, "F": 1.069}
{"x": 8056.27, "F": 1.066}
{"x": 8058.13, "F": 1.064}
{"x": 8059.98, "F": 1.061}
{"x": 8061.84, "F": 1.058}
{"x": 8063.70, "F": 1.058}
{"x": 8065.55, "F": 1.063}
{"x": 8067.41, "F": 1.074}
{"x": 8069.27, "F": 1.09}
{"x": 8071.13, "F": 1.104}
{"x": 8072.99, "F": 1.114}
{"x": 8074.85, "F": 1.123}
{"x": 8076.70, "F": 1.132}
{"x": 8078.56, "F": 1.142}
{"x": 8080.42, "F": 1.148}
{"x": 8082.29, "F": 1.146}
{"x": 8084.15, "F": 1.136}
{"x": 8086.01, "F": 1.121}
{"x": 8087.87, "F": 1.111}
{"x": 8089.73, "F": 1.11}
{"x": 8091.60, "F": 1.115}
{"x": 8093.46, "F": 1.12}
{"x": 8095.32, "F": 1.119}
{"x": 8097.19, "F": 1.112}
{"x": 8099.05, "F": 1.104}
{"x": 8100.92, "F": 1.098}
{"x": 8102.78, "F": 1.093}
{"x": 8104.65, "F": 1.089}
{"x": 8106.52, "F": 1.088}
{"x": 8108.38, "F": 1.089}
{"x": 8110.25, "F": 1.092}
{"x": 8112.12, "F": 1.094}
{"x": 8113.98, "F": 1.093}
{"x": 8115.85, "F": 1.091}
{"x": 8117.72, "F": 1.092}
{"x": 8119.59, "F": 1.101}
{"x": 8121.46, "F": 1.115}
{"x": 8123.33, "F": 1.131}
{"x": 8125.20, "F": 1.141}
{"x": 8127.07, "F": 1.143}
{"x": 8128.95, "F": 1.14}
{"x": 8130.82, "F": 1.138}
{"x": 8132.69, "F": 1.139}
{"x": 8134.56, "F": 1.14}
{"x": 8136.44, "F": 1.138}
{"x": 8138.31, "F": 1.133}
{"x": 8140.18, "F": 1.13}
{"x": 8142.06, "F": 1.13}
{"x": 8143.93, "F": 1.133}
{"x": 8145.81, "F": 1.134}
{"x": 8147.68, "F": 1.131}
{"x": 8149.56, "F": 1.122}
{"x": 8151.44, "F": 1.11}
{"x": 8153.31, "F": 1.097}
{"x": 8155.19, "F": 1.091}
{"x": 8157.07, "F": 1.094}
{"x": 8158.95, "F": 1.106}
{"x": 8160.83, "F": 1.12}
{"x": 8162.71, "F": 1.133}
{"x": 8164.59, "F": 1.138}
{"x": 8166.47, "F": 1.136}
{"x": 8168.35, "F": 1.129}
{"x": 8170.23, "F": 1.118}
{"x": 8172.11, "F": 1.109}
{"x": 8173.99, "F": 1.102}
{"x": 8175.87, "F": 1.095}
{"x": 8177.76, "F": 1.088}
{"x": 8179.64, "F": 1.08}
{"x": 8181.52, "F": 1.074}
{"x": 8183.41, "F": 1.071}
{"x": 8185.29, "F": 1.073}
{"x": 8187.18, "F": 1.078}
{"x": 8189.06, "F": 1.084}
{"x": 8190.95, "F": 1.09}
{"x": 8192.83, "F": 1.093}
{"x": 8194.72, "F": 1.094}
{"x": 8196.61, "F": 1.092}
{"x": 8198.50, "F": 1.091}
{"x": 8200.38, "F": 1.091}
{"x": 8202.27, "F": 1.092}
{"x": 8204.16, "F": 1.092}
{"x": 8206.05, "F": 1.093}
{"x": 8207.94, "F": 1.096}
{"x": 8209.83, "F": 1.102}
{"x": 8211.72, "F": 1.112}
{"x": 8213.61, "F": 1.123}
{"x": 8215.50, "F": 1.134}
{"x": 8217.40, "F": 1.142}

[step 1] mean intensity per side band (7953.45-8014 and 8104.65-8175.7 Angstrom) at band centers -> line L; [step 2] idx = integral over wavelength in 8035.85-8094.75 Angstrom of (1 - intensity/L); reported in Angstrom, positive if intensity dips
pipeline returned 1.3 Angstrom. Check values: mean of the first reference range 1.12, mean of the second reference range 1.12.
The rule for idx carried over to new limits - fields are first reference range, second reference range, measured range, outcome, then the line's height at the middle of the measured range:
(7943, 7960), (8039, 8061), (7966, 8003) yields -1.0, 1.09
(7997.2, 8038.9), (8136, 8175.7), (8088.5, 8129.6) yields 0.8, 1.13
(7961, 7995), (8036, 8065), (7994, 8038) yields -2.1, 1.1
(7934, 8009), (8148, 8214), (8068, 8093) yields -0.3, 1.11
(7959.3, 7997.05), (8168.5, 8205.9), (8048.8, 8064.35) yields 0.6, 1.11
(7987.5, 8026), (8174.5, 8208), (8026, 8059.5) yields 0.8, 1.13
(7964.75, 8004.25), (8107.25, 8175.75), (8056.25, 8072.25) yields 0.7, 1.12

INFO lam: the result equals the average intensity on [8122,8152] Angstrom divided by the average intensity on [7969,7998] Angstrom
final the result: 1.0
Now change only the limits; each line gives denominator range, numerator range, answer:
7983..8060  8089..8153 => 0.99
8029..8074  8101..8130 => 1.01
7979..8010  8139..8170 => 1.00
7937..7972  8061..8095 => 0.99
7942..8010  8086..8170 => 1.00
